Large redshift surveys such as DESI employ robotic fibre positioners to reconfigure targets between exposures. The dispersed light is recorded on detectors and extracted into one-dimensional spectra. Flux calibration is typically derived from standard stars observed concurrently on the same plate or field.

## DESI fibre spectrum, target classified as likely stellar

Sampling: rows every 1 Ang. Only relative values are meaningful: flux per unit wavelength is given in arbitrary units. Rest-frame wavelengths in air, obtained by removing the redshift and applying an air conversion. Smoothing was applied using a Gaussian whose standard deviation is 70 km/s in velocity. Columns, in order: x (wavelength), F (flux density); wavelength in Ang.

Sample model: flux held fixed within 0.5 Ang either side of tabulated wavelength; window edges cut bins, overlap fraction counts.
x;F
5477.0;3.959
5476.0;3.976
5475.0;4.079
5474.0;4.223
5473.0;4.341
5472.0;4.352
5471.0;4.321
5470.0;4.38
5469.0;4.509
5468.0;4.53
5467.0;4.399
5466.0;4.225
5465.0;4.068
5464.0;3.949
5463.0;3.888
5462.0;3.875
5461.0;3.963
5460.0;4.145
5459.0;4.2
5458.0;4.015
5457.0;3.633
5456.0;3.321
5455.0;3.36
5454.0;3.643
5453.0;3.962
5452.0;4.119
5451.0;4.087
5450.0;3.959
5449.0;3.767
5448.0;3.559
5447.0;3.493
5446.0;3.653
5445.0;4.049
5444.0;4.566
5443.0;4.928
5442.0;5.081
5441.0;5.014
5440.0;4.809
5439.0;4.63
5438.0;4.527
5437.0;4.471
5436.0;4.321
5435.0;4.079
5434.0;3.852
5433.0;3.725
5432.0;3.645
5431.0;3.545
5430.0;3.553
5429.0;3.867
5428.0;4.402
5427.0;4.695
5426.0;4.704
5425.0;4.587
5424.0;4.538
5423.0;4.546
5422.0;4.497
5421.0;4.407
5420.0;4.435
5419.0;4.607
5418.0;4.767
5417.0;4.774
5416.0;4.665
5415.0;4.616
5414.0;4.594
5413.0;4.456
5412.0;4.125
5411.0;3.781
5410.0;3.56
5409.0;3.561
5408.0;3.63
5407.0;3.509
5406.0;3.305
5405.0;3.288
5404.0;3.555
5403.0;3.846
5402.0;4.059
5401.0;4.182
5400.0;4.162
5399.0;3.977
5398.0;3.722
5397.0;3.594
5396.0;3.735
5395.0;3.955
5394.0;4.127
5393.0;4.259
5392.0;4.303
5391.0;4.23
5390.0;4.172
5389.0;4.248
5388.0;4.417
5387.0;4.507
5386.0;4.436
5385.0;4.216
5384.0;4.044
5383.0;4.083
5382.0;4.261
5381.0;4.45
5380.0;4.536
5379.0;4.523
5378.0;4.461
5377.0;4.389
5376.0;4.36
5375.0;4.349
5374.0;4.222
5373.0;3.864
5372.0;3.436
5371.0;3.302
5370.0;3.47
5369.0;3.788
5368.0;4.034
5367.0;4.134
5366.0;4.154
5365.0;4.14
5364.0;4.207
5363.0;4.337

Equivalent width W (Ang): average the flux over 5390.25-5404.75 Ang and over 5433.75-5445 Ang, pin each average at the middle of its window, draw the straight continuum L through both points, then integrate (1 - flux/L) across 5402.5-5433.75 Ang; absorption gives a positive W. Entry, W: 1.05 Ang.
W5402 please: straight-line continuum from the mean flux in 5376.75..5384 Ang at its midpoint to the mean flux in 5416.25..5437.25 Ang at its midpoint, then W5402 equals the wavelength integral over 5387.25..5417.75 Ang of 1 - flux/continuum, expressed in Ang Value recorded 2.1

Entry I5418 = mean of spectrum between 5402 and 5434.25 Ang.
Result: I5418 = 4.11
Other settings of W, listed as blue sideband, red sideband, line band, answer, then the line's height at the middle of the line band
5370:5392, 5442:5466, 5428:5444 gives -1.1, 4.01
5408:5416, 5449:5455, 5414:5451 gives -3.0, 3.99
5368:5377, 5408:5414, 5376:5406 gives -1.6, 3.91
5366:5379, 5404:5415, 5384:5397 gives -0.9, 3.91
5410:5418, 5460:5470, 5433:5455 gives 0.4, 4.26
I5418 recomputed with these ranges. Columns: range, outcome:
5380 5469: 4.13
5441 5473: 4.08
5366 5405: 4.08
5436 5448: 4.43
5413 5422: 4.59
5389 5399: 4.02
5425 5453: 4.19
